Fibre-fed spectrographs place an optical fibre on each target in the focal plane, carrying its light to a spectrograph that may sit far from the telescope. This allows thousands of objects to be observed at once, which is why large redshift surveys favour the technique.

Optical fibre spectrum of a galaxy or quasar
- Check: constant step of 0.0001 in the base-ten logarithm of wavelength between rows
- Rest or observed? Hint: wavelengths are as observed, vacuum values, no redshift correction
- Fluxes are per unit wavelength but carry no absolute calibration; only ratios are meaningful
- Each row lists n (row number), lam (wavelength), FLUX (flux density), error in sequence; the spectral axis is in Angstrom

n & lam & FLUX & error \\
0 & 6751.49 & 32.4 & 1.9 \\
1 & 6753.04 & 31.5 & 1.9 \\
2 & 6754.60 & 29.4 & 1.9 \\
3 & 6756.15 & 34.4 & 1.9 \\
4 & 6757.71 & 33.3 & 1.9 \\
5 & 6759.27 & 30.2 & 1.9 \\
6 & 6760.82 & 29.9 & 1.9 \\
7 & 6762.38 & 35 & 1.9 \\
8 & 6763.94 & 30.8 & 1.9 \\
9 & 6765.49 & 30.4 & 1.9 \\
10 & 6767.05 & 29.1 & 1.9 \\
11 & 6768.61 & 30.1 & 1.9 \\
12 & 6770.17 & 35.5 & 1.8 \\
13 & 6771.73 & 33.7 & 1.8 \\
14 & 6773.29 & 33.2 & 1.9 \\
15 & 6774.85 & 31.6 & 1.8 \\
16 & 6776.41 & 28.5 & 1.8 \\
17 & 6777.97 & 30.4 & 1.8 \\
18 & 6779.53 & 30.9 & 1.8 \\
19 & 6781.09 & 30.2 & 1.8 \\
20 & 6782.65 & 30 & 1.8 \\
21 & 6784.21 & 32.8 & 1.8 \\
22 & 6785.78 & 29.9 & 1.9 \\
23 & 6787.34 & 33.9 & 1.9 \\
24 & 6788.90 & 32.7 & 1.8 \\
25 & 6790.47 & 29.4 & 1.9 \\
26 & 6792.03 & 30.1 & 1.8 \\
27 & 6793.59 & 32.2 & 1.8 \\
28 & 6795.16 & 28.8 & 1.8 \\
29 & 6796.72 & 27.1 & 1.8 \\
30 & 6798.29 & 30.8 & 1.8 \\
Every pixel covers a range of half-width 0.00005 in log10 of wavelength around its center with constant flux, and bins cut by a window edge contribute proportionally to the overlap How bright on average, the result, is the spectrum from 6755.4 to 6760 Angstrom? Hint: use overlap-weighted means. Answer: 32.6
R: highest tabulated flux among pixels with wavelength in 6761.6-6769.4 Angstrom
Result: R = 35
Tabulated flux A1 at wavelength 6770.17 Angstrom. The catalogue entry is 35.5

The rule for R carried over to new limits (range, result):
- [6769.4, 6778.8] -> 35.5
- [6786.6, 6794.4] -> 33.9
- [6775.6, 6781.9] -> 30.9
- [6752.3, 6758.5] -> 34.4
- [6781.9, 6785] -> 32.8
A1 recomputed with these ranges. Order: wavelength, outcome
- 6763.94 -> 30.8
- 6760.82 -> 29.9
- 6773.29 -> 33.2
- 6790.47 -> 29.4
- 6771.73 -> 33.7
